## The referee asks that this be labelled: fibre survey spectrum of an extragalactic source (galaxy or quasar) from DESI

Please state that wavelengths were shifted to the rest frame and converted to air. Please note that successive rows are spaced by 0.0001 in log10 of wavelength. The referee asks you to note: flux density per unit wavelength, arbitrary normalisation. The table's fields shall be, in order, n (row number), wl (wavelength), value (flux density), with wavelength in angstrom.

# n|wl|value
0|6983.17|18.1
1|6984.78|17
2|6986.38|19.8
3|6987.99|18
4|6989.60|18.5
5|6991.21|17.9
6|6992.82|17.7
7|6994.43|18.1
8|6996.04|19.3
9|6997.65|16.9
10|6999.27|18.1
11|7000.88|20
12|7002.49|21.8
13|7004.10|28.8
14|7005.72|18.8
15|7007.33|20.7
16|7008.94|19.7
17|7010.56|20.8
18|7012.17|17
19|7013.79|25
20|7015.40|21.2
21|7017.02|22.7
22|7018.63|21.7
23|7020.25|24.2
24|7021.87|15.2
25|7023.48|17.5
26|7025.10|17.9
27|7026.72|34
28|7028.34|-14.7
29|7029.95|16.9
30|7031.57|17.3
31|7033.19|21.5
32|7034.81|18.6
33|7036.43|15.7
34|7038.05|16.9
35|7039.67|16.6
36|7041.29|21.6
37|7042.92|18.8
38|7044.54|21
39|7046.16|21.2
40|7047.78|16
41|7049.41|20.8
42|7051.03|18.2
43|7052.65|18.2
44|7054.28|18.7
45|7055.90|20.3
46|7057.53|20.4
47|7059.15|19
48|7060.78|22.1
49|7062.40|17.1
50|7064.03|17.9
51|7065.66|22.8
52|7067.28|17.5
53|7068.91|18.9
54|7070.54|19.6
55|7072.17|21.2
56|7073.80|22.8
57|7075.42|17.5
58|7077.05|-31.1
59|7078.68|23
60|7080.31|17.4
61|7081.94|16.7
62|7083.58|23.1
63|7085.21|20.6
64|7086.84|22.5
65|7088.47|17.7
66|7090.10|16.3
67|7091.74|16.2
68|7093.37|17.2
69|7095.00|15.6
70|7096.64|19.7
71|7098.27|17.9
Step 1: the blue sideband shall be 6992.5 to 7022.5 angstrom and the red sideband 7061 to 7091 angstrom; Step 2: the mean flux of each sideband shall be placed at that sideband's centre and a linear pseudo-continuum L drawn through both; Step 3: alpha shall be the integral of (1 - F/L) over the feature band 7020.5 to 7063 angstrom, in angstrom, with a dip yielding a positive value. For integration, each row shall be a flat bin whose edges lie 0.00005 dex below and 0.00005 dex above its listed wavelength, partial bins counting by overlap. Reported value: 1.3 angstrom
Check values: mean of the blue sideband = 20.5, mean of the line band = 18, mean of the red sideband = 16.9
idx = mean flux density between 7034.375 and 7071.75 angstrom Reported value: 19.1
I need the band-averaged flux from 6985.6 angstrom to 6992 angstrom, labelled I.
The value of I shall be 18.5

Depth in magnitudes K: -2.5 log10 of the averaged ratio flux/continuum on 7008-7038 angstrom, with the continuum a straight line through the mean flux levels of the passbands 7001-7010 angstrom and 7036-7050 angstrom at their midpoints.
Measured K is 0.11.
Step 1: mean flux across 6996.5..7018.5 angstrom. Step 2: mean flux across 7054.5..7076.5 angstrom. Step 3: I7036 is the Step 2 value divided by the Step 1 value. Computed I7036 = 0.92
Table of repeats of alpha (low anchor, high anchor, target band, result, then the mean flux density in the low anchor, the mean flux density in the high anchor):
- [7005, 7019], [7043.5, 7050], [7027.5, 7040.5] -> 4.1 angstrom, 20.8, 19.7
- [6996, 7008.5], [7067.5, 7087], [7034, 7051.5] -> -0.7 angstrom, 20.6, 15.8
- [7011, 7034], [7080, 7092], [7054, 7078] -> 3.2 angstrom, 18.4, 19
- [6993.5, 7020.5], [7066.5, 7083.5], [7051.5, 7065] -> -2.5 angstrom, 20.8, 14.7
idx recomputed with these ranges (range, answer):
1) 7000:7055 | 19.1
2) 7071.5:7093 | 15.7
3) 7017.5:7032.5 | 16.8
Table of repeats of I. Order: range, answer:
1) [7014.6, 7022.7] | 21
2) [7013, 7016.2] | 23.1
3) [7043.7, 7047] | 21.1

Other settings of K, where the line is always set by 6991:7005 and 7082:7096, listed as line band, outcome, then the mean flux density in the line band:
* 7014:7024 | -0.06 mag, 20.8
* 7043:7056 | 0.00 mag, 19.2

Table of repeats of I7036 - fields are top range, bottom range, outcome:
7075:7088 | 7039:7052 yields 0.71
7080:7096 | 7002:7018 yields 0.85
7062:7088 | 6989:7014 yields 0.84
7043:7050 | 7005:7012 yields 0.99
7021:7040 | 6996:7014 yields 0.79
